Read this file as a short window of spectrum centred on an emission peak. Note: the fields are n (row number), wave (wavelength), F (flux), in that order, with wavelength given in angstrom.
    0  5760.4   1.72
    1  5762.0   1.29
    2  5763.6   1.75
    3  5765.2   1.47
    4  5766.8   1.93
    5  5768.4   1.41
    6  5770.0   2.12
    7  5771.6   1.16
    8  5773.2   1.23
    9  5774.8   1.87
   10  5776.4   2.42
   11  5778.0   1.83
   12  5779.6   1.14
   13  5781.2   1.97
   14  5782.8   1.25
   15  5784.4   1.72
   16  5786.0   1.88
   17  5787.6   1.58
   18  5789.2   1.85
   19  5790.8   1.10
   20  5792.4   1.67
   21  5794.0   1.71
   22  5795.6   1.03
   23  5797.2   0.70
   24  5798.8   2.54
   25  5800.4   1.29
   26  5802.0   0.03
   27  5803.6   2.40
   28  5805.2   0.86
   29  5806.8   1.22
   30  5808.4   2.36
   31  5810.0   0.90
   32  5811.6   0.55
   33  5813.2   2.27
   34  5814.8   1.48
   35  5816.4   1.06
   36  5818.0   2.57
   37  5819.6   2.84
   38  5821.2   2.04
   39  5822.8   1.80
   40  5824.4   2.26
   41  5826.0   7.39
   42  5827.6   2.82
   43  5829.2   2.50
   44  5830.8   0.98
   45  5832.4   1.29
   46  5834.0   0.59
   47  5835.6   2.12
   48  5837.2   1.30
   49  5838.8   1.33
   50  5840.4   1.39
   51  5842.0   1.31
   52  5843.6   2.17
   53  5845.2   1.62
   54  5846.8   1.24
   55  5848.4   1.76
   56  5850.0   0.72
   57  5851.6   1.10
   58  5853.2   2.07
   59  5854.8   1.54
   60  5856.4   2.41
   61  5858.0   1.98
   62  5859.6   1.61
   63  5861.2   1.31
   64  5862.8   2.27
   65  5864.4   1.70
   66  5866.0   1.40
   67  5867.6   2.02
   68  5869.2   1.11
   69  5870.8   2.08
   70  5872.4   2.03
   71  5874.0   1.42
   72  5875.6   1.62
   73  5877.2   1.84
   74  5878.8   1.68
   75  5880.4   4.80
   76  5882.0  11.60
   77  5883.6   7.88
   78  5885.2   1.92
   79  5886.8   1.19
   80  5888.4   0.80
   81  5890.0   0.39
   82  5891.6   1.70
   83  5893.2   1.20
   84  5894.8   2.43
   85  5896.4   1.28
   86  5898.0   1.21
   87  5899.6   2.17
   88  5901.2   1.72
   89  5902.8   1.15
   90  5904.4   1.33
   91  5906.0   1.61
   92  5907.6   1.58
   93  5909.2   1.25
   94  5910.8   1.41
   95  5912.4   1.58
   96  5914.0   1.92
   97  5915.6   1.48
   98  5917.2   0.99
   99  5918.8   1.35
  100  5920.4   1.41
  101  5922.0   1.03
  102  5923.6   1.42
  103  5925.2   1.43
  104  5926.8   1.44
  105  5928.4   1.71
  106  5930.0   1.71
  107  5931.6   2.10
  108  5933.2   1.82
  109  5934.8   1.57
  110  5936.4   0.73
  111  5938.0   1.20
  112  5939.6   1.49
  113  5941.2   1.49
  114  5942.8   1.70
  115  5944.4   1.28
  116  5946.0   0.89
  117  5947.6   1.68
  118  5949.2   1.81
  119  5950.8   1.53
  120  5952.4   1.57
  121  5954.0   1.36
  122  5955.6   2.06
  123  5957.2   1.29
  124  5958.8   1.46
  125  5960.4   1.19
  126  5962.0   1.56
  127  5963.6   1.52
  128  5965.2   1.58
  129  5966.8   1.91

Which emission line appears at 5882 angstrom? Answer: [O III]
